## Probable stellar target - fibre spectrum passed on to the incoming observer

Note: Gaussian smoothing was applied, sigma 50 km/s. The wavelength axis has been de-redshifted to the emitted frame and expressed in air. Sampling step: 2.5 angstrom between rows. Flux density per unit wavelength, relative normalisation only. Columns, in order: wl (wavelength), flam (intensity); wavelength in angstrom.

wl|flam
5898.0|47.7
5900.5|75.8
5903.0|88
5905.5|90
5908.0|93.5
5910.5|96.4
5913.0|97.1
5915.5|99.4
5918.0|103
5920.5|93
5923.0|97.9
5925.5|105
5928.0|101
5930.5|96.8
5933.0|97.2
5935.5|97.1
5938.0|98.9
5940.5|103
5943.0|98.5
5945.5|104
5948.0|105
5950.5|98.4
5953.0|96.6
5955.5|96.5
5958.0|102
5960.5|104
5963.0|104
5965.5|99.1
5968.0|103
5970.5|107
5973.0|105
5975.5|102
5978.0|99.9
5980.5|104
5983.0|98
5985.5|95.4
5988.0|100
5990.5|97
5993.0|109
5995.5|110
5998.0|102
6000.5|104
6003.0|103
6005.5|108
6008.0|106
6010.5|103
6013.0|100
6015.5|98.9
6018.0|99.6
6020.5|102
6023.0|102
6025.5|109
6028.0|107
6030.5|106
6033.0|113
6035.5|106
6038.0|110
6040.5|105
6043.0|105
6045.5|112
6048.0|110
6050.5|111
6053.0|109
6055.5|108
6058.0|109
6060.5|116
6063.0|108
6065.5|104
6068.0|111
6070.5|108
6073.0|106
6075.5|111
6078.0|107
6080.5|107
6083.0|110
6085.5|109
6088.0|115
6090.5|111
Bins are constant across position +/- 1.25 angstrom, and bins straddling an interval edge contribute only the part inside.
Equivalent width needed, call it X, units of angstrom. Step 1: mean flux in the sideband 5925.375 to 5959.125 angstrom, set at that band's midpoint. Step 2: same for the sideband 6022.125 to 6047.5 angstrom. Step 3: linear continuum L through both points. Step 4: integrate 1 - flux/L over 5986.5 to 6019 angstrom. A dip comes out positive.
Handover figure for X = 0.6 angstrom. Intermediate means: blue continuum 99.8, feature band 103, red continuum 108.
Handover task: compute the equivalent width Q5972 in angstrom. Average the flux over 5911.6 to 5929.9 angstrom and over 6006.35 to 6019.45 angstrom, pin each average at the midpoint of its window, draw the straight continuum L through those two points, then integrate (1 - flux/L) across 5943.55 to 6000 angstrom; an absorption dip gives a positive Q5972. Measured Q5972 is -0.7 angstrom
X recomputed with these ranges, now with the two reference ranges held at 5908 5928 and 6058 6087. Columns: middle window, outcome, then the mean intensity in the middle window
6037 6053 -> -0.3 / 109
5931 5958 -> 0.2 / 99.6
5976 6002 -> 0.4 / 102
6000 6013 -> 0.0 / 104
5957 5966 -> -0.1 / 103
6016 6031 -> 0.2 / 104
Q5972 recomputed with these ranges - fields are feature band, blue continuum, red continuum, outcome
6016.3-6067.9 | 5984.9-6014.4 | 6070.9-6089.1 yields -0.6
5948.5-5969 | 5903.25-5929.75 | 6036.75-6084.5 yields 0.0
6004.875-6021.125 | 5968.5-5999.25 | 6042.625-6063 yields 0.5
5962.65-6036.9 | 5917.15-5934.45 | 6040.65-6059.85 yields 1.1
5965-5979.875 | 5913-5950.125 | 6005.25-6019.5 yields -0.3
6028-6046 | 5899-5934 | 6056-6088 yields -0.3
